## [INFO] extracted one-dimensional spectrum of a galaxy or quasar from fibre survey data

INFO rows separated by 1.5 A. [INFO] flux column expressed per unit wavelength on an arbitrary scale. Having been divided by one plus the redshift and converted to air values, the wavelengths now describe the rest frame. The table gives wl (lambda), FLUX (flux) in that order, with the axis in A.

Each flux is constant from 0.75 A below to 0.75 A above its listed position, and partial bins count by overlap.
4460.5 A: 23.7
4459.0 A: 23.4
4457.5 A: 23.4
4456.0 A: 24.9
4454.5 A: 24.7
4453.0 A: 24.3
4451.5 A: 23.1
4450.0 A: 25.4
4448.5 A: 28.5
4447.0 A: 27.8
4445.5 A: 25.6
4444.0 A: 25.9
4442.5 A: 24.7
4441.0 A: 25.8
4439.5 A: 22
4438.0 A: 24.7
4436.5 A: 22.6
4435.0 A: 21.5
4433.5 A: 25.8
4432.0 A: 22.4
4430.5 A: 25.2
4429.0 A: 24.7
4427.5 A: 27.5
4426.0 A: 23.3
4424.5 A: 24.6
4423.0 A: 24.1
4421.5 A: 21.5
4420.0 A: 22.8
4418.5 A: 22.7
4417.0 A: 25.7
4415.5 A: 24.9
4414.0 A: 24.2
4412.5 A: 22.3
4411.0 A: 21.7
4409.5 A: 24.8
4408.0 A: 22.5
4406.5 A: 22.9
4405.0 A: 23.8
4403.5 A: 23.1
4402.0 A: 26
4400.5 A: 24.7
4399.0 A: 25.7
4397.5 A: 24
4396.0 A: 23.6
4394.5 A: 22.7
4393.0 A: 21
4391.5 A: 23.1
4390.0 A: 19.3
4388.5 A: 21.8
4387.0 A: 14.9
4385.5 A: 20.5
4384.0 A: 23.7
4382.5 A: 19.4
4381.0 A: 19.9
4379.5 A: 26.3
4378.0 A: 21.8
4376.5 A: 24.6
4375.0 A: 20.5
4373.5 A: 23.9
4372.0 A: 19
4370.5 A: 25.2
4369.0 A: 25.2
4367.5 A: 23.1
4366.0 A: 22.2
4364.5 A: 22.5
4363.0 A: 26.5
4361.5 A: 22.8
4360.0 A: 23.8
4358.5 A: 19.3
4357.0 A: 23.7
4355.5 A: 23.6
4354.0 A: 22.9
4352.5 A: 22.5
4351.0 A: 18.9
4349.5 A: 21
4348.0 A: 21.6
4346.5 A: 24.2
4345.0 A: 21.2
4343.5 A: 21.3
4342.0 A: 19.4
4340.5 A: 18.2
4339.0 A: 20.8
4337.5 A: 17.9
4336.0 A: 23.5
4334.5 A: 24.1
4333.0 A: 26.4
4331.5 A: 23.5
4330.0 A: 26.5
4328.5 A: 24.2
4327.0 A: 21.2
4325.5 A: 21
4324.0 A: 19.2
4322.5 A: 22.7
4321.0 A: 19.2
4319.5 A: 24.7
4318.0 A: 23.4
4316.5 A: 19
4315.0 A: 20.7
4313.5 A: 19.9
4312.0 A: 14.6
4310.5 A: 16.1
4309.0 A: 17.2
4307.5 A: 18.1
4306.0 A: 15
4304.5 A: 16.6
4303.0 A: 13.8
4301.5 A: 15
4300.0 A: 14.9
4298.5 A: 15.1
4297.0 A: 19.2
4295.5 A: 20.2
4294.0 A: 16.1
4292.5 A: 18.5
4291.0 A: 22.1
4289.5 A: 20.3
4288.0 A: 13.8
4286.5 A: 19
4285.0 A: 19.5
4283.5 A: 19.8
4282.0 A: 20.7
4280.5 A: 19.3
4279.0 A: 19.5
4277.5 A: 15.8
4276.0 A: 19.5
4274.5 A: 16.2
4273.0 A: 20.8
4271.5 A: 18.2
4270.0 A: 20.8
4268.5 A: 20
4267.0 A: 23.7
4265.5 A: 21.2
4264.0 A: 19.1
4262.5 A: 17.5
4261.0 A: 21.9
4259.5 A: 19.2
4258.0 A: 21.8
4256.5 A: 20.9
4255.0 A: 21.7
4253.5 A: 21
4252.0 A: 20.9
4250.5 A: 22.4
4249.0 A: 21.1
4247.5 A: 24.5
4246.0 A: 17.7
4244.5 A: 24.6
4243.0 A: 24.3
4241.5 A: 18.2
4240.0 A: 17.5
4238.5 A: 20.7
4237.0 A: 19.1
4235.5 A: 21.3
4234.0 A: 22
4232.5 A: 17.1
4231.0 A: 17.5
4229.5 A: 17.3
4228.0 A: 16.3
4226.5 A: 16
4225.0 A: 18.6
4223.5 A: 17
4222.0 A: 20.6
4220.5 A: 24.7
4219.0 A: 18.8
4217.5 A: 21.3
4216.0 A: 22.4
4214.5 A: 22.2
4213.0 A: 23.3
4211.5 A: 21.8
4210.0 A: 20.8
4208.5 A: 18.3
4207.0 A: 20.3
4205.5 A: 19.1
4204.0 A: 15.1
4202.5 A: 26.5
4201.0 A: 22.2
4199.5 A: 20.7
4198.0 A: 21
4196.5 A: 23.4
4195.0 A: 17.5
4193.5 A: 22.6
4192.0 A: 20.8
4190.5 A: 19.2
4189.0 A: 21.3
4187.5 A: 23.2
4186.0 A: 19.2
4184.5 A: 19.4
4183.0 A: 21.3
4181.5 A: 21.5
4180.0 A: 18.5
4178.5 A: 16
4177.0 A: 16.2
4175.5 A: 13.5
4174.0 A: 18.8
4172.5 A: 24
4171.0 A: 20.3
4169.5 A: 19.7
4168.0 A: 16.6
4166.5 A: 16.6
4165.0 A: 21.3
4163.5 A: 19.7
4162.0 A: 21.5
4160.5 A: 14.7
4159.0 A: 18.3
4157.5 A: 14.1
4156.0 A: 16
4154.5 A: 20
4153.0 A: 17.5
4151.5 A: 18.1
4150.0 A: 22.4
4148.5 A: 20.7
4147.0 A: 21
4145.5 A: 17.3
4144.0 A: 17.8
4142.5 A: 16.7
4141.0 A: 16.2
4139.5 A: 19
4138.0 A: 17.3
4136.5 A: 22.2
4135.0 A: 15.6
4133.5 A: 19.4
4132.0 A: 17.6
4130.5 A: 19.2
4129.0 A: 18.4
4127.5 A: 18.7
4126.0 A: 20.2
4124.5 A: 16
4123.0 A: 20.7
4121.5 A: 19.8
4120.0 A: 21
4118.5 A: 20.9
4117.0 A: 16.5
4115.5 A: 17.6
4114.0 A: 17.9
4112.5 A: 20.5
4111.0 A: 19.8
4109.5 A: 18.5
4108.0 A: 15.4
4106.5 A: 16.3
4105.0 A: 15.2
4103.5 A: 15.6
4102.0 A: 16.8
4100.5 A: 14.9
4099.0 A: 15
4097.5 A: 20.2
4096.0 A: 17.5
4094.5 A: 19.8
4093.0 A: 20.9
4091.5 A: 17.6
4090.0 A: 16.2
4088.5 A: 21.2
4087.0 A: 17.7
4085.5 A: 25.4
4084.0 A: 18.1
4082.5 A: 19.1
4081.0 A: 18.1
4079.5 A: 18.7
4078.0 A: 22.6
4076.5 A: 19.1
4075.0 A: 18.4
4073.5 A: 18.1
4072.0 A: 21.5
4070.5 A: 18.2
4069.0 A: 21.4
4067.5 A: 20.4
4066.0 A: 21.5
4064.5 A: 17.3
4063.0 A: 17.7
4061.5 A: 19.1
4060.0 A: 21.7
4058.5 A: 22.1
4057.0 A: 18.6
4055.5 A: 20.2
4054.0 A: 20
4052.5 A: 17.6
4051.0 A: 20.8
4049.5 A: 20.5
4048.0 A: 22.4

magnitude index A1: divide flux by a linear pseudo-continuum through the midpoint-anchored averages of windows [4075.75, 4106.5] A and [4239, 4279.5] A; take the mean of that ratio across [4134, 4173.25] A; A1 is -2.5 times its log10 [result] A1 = 0.030 mag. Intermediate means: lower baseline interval 18.4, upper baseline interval 20.4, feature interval 18.6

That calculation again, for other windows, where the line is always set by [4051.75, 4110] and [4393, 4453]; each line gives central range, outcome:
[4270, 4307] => 0.225 mag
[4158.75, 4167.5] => 0.082 mag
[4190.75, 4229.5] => 0.024 mag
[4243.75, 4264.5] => 0.025 mag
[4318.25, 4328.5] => 0.048 mag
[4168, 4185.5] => 0.078 mag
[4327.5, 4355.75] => 0.036 mag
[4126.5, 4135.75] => 0.080 mag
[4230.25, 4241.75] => 0.109 mag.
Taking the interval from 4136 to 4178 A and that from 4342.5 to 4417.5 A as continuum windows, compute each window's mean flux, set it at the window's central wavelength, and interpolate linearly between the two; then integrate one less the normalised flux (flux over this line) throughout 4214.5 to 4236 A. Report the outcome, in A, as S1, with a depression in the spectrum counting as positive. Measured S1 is 0.3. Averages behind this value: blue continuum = 18.4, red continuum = 22.7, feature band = 19.4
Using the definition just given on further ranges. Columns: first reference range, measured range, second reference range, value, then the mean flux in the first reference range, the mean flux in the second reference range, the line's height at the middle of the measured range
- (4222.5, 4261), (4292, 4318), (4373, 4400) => 4.6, 20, 22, 20.9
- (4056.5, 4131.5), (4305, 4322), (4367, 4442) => 2.3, 18.9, 23.1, 21.9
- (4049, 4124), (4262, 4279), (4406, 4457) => 1.9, 19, 24.3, 21.8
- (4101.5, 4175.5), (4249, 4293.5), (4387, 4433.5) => 2.2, 18.4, 23.5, 20.9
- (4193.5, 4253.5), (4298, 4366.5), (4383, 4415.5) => 3.7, 20.4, 22.7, 21.8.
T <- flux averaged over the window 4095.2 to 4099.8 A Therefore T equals 17.6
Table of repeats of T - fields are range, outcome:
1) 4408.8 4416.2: 23.6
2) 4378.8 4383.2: 21.8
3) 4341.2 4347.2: 21.5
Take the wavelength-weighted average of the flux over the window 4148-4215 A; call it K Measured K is 19.7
